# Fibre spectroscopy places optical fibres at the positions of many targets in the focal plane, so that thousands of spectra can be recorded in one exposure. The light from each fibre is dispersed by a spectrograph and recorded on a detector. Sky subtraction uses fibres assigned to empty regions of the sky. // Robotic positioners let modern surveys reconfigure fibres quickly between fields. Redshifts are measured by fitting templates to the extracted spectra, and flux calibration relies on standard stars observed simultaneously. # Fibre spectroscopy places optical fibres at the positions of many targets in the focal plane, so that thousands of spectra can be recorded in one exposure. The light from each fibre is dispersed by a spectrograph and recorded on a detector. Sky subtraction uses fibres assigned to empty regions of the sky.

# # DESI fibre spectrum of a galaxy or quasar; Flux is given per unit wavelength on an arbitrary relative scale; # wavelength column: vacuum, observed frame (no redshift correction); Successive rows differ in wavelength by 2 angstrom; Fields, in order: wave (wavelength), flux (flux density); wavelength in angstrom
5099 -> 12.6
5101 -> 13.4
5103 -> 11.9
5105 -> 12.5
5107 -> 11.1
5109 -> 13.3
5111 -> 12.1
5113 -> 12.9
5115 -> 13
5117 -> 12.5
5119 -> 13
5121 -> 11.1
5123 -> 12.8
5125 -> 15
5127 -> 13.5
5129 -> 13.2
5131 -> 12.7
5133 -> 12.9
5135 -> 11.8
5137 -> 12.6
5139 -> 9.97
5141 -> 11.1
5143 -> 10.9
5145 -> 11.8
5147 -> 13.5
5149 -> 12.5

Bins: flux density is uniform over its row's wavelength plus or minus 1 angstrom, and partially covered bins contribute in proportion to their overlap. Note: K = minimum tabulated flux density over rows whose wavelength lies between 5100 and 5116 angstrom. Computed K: 11.1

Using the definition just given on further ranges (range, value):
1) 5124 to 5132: 12.7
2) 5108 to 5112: 12.1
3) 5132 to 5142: 9.97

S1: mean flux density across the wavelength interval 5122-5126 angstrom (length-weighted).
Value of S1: 13.9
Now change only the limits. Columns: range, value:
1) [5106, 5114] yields 12.3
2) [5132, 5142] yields 11.7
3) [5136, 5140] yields 11.3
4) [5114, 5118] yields 12.8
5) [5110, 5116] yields 12.7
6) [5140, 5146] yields 11.3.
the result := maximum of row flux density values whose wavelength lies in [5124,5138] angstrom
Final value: 15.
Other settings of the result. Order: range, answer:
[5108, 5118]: 13.3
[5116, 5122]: 13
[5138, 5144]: 11.1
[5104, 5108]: 12.5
